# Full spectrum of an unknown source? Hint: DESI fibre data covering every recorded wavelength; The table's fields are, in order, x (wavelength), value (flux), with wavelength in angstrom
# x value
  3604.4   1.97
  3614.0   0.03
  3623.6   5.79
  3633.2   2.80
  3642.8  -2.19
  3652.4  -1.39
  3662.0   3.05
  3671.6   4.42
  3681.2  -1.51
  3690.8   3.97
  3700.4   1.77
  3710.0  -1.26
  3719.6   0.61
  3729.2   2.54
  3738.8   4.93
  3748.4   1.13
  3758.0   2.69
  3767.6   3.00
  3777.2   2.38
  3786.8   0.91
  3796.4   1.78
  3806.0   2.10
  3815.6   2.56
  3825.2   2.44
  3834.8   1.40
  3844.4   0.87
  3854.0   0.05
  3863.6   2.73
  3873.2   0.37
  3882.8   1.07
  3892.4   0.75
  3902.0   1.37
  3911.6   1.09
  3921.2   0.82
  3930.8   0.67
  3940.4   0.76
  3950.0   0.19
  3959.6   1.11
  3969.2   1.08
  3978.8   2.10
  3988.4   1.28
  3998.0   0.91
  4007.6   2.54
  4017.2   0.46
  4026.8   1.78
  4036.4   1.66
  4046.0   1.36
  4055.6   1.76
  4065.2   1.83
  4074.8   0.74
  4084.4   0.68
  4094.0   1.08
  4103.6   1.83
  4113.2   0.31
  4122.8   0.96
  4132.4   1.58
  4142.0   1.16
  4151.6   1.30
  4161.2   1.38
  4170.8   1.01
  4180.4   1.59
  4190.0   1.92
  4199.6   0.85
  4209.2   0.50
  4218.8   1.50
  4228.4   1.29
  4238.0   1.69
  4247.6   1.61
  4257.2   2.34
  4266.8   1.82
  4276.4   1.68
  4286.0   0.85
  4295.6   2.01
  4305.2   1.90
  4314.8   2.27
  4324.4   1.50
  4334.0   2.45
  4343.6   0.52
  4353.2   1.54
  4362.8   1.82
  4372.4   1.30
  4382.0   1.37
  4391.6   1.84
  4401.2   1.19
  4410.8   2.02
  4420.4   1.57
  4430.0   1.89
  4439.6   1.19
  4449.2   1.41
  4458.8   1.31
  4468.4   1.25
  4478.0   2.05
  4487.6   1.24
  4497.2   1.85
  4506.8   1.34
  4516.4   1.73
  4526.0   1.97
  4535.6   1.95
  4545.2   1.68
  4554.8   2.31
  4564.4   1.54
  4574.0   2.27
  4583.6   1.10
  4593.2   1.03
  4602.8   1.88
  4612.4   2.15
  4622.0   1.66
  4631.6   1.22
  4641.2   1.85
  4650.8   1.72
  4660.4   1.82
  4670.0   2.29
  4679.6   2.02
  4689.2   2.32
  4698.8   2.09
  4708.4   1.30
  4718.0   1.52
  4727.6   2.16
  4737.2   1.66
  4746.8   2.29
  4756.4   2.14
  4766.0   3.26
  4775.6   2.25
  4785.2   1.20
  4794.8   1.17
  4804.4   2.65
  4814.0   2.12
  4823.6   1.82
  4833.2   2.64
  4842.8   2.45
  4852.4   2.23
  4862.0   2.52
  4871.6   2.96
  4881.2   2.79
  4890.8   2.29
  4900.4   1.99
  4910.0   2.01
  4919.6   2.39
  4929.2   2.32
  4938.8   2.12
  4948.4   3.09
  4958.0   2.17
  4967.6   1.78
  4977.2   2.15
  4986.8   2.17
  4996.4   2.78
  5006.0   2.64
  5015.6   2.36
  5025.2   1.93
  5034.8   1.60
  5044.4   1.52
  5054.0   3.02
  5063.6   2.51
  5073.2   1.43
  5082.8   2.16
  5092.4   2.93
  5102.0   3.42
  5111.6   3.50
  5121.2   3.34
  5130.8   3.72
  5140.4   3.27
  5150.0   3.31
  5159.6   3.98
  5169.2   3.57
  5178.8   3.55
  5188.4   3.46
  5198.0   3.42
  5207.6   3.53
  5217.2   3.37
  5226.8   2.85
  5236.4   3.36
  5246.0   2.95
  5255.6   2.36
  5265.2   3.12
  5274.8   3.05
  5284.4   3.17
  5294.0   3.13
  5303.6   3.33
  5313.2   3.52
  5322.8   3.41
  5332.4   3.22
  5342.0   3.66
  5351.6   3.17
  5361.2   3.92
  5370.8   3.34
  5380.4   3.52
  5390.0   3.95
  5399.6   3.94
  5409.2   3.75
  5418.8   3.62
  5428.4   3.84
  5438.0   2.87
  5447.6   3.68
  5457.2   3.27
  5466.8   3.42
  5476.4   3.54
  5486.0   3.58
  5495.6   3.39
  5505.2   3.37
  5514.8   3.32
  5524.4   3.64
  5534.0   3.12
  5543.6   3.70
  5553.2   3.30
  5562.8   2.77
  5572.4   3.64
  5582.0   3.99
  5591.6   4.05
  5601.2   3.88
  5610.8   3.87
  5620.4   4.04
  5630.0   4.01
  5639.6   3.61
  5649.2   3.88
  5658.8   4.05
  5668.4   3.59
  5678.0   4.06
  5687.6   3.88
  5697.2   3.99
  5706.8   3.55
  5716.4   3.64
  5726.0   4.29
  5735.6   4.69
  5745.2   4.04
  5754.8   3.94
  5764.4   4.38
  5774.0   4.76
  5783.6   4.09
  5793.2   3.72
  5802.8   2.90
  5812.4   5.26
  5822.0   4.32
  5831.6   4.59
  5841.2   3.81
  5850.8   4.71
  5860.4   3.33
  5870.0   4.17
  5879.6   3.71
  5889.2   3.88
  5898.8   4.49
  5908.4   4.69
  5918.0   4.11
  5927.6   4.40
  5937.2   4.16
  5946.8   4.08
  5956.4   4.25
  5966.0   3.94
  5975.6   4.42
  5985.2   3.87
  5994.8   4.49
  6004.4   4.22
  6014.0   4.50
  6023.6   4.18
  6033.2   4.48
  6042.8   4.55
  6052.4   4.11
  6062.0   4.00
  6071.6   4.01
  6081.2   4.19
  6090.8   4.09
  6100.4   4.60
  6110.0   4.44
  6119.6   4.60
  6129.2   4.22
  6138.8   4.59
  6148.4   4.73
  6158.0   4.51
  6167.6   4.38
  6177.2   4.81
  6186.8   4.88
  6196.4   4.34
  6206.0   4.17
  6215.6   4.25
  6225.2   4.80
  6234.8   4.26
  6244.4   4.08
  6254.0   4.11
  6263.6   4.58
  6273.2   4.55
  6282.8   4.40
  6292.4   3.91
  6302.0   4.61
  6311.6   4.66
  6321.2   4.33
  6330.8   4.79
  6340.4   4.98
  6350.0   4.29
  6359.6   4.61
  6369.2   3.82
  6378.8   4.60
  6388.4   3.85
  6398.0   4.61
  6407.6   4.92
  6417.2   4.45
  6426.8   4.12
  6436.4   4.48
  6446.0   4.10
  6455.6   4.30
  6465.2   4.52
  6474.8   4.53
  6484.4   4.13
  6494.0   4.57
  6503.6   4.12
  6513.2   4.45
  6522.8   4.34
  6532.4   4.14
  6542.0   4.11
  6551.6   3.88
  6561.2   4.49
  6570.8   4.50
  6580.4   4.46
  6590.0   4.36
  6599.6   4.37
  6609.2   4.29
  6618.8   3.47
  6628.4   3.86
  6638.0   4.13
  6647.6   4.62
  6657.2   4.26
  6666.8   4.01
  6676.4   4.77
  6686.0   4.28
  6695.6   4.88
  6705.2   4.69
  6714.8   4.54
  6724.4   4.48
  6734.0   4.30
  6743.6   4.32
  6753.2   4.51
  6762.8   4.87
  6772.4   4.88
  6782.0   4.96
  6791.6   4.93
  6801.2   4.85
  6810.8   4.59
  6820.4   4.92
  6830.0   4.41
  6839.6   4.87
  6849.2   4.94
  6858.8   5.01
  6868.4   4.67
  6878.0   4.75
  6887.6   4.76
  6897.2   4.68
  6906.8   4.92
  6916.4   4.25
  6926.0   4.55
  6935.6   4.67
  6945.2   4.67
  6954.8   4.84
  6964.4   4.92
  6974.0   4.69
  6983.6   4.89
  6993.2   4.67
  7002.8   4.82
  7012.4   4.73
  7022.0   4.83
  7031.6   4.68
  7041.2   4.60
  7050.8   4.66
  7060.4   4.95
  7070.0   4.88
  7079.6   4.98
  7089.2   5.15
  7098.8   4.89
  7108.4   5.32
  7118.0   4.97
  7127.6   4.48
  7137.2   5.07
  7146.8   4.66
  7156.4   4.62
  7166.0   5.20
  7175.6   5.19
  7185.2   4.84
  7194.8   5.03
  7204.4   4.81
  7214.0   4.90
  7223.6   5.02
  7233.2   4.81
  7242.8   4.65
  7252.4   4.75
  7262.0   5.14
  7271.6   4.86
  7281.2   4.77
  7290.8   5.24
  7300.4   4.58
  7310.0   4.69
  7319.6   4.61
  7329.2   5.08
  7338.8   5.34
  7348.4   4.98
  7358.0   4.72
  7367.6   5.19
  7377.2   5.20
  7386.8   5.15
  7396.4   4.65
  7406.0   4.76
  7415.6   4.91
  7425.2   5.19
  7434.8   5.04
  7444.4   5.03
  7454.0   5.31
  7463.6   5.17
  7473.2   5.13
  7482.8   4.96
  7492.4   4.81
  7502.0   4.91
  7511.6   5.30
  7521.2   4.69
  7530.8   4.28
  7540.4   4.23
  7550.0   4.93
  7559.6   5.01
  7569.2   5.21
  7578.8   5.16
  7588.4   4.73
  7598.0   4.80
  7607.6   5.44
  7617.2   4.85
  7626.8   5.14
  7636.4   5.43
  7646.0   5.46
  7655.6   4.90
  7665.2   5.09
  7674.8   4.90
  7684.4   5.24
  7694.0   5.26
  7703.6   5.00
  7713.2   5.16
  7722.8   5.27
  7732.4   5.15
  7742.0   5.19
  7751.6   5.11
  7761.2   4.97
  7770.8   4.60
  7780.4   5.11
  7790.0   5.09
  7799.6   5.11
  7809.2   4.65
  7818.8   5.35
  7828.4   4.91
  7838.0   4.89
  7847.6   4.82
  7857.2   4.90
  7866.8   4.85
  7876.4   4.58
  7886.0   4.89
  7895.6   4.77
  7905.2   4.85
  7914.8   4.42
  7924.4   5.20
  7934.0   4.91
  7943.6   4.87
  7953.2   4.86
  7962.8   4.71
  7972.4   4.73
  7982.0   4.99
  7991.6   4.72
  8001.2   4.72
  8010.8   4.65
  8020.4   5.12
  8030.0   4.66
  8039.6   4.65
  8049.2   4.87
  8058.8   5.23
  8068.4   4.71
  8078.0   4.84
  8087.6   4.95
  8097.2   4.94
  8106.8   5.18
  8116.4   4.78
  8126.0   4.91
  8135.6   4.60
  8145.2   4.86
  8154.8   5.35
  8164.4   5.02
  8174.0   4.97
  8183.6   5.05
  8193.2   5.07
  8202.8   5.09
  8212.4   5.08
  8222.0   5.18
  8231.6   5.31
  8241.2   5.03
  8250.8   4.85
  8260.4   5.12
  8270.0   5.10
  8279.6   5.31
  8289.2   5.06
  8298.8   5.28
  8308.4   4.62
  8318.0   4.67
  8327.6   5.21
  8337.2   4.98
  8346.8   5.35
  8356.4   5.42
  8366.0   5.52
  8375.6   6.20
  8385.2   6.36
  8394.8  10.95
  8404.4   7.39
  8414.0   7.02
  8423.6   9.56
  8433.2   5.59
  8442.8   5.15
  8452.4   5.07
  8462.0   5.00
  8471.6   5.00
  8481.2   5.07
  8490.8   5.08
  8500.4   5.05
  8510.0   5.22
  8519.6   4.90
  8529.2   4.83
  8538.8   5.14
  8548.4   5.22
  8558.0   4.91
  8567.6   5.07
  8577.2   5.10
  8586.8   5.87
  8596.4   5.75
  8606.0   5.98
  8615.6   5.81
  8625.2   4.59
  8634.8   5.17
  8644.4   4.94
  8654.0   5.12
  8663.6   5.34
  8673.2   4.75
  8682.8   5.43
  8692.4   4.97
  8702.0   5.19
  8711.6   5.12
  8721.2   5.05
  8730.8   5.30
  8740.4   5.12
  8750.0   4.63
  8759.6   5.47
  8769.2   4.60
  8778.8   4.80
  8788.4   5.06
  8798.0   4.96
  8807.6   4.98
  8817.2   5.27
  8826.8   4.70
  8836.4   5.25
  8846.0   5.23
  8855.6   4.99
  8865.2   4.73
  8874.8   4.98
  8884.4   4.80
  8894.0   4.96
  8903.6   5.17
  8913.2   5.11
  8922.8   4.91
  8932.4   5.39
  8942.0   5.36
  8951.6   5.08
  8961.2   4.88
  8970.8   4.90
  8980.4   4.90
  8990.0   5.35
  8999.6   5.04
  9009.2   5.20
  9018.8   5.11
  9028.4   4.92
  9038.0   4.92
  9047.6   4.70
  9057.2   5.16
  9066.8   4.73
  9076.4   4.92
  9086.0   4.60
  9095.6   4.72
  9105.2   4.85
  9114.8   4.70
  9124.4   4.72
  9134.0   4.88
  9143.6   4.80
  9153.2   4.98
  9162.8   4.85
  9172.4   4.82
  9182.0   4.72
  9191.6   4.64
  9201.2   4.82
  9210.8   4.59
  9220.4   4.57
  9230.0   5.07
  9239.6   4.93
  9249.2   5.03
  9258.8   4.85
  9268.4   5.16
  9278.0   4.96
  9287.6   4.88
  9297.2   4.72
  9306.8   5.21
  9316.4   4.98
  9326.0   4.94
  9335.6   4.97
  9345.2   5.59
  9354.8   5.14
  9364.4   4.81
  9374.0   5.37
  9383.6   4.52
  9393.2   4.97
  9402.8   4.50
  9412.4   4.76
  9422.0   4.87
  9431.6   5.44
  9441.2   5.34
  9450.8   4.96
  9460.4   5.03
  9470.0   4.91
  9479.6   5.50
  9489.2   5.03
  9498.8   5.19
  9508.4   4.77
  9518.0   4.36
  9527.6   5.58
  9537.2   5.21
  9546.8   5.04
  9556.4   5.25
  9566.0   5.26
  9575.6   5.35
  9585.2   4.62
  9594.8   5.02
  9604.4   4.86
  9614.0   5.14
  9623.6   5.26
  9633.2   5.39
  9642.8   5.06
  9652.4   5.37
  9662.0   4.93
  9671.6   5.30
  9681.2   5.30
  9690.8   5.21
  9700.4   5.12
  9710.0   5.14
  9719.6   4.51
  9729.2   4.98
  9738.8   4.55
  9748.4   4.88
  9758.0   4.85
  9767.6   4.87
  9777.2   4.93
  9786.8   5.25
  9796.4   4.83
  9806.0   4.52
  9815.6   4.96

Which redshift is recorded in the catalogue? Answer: 0.279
